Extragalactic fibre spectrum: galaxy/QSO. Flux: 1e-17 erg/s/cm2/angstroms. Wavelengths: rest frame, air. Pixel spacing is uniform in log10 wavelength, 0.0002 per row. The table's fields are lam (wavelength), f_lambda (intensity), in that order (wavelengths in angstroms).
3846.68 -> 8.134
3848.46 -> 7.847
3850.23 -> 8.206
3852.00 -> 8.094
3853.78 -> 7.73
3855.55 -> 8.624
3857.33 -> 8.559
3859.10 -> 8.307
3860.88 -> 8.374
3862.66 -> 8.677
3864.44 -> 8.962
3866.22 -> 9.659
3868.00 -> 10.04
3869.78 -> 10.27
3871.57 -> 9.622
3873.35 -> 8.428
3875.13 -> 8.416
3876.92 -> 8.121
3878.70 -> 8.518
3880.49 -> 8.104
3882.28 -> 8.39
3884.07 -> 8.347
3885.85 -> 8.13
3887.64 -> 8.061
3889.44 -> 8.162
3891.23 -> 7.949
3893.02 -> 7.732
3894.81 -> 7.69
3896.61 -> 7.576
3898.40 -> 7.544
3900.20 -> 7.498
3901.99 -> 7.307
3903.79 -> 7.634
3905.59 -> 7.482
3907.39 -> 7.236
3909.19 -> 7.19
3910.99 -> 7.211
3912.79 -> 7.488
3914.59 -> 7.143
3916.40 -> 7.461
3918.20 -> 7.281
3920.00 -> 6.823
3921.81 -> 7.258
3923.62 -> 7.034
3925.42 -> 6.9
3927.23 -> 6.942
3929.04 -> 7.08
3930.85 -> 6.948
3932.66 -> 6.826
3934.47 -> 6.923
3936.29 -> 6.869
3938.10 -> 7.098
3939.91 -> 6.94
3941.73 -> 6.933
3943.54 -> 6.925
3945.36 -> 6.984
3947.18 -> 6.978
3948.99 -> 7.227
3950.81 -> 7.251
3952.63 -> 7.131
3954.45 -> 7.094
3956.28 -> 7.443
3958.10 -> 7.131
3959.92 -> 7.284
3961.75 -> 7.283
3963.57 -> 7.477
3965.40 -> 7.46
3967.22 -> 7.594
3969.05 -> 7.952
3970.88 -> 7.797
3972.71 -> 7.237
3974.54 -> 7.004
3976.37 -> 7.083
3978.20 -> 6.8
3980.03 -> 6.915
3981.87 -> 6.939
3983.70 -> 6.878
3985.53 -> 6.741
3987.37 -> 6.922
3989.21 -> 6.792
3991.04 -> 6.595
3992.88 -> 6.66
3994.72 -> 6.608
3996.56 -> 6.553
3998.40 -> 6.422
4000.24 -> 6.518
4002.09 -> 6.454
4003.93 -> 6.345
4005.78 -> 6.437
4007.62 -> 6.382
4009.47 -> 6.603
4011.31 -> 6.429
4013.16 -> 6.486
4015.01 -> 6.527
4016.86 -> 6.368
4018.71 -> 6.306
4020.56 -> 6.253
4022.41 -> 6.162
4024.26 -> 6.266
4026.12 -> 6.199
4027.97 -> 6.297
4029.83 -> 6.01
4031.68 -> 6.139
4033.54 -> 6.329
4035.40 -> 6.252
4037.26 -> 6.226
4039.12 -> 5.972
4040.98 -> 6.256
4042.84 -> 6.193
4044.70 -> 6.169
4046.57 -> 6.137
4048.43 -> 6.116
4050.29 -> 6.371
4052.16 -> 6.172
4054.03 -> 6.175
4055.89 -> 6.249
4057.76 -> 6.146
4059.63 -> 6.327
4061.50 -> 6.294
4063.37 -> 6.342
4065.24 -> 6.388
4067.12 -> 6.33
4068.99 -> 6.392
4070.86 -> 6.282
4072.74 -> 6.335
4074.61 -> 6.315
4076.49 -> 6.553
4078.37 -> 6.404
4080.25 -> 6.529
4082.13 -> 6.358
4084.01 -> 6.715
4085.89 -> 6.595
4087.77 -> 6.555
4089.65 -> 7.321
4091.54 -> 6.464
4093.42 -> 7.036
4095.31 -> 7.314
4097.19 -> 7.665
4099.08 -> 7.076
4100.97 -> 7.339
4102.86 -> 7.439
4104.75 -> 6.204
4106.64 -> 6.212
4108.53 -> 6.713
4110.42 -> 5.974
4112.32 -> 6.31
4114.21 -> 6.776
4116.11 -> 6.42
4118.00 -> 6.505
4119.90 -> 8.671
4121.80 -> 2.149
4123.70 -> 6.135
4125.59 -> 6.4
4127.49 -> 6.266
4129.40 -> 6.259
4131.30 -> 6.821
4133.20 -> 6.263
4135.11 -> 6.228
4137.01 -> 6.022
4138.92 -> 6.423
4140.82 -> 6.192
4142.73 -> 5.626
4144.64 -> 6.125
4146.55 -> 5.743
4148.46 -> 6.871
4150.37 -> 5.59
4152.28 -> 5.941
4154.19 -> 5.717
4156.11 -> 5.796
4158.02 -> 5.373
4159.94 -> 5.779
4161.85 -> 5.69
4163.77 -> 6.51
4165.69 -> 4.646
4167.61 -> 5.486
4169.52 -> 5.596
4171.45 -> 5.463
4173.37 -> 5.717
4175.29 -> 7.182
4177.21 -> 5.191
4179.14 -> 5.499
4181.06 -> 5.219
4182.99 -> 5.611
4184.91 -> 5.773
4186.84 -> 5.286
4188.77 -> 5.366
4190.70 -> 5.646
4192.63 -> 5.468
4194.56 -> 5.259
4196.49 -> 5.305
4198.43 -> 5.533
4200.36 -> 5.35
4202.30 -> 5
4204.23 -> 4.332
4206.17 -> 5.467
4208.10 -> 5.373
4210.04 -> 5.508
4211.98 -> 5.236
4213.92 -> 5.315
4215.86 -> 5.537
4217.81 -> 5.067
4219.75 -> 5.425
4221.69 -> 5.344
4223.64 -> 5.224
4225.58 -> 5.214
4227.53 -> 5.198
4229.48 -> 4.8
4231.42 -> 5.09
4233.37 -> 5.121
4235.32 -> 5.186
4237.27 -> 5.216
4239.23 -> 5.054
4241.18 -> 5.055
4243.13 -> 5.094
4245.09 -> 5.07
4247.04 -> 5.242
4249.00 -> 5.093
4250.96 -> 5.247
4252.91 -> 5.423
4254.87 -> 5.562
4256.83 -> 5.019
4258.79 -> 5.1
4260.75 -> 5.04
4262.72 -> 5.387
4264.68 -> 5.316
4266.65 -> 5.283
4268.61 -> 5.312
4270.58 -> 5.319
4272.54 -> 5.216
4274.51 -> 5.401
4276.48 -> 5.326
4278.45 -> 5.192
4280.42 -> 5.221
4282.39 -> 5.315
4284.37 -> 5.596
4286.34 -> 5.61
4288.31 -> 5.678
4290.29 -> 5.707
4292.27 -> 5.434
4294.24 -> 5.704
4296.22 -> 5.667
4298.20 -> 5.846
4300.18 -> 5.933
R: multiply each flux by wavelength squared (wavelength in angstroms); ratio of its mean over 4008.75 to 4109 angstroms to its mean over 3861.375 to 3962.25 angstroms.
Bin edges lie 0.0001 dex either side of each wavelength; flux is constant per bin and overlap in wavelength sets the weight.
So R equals 0.9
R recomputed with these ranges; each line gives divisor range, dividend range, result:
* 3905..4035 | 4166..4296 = 0.88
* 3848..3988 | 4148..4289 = 0.82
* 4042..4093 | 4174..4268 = 0.89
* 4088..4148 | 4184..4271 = 0.86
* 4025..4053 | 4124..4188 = 1.01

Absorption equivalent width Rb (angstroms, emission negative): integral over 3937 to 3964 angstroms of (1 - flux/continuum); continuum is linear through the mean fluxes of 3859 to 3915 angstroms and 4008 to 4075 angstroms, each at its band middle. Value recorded 0.9 angstroms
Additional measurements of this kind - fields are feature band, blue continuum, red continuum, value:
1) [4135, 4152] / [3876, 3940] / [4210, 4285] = -0.45 angstroms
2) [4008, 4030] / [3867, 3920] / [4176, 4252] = 1.85 angstroms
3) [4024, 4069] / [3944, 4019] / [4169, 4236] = 1.58 angstroms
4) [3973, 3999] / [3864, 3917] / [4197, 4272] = 1.81 angstroms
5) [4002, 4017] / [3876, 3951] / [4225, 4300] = 0.83 angstroms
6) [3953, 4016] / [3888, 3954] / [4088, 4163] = 0.52 angstroms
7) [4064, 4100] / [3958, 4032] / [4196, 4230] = -3.09 angstroms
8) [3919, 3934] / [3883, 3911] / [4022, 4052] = 0.81 angstroms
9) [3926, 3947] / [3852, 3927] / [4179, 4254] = 1.83 angstroms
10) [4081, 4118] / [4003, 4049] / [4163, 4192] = -5.00 angstroms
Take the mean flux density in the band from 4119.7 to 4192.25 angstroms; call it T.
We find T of 5.82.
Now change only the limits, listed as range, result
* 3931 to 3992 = 7.1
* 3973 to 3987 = 6.93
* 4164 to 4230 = 5.39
